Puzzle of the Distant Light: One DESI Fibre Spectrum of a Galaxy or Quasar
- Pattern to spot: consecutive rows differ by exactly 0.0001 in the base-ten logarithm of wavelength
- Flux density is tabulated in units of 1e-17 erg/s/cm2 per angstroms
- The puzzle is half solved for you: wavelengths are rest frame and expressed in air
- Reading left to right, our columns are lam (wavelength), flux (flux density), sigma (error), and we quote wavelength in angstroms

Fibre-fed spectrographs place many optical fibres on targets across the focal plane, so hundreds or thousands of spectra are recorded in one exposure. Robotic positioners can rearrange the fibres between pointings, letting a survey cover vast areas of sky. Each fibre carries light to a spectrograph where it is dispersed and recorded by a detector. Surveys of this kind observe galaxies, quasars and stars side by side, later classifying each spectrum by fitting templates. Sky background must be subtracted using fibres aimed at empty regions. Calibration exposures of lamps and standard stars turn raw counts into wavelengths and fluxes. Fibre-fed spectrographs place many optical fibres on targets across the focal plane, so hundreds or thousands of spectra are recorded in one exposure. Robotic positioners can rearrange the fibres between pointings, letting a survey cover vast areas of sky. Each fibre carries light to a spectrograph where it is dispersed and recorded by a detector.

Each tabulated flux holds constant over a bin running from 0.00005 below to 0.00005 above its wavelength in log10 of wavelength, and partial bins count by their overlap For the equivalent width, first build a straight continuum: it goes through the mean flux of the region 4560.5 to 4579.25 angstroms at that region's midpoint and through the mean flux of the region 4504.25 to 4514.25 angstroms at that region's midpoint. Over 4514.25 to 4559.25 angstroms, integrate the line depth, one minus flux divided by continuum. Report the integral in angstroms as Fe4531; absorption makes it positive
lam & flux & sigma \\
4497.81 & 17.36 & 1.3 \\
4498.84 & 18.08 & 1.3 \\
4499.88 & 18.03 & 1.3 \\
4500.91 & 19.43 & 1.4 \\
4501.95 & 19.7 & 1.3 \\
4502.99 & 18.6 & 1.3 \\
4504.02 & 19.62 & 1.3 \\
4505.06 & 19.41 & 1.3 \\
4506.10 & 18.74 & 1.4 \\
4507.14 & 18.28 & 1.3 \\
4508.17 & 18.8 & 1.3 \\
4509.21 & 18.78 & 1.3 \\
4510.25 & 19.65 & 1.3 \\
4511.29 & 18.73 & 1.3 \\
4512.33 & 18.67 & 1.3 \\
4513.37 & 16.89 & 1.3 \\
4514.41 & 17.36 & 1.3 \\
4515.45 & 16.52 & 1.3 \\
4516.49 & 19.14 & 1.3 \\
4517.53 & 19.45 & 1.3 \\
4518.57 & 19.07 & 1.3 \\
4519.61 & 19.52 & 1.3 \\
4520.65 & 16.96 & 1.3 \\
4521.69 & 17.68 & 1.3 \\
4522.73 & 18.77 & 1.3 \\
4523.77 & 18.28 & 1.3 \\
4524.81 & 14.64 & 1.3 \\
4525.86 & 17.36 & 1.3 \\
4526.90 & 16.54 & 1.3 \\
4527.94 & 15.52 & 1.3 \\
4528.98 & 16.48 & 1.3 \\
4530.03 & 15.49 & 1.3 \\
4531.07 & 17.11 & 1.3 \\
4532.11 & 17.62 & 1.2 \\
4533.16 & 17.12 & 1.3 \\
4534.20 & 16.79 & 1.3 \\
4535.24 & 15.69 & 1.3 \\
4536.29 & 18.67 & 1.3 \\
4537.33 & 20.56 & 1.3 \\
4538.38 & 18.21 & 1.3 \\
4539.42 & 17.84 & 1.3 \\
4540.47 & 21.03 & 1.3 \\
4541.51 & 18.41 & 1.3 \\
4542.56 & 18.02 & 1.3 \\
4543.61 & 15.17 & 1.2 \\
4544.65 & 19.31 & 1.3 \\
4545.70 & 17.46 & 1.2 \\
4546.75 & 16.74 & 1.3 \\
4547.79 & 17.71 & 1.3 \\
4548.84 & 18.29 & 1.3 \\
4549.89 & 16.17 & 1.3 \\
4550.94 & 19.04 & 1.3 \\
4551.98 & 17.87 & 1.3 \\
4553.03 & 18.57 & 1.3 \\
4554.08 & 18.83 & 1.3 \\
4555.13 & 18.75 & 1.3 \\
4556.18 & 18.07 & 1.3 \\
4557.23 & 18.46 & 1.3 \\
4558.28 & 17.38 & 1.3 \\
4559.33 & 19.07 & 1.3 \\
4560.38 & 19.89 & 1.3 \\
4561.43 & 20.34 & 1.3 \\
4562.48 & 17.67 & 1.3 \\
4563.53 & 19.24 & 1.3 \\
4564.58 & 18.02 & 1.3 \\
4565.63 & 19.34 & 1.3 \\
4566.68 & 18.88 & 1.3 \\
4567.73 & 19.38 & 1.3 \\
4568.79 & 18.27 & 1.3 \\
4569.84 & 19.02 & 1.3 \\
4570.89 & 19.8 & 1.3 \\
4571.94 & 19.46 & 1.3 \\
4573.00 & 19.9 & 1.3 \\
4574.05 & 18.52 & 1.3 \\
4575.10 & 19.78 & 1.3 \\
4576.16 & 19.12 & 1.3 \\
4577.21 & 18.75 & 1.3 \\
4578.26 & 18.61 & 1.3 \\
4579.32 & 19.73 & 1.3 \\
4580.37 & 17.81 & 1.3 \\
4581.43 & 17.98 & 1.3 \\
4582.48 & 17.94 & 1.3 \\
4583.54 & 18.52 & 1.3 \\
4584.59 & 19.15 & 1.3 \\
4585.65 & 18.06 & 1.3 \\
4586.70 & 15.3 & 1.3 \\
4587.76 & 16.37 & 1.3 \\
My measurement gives 2.55 angstroms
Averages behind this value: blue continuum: 18.6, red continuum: 19.1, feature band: 17.8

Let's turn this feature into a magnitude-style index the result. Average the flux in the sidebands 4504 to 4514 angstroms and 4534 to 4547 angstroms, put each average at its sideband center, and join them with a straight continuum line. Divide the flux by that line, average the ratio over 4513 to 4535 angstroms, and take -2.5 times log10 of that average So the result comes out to 0.06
